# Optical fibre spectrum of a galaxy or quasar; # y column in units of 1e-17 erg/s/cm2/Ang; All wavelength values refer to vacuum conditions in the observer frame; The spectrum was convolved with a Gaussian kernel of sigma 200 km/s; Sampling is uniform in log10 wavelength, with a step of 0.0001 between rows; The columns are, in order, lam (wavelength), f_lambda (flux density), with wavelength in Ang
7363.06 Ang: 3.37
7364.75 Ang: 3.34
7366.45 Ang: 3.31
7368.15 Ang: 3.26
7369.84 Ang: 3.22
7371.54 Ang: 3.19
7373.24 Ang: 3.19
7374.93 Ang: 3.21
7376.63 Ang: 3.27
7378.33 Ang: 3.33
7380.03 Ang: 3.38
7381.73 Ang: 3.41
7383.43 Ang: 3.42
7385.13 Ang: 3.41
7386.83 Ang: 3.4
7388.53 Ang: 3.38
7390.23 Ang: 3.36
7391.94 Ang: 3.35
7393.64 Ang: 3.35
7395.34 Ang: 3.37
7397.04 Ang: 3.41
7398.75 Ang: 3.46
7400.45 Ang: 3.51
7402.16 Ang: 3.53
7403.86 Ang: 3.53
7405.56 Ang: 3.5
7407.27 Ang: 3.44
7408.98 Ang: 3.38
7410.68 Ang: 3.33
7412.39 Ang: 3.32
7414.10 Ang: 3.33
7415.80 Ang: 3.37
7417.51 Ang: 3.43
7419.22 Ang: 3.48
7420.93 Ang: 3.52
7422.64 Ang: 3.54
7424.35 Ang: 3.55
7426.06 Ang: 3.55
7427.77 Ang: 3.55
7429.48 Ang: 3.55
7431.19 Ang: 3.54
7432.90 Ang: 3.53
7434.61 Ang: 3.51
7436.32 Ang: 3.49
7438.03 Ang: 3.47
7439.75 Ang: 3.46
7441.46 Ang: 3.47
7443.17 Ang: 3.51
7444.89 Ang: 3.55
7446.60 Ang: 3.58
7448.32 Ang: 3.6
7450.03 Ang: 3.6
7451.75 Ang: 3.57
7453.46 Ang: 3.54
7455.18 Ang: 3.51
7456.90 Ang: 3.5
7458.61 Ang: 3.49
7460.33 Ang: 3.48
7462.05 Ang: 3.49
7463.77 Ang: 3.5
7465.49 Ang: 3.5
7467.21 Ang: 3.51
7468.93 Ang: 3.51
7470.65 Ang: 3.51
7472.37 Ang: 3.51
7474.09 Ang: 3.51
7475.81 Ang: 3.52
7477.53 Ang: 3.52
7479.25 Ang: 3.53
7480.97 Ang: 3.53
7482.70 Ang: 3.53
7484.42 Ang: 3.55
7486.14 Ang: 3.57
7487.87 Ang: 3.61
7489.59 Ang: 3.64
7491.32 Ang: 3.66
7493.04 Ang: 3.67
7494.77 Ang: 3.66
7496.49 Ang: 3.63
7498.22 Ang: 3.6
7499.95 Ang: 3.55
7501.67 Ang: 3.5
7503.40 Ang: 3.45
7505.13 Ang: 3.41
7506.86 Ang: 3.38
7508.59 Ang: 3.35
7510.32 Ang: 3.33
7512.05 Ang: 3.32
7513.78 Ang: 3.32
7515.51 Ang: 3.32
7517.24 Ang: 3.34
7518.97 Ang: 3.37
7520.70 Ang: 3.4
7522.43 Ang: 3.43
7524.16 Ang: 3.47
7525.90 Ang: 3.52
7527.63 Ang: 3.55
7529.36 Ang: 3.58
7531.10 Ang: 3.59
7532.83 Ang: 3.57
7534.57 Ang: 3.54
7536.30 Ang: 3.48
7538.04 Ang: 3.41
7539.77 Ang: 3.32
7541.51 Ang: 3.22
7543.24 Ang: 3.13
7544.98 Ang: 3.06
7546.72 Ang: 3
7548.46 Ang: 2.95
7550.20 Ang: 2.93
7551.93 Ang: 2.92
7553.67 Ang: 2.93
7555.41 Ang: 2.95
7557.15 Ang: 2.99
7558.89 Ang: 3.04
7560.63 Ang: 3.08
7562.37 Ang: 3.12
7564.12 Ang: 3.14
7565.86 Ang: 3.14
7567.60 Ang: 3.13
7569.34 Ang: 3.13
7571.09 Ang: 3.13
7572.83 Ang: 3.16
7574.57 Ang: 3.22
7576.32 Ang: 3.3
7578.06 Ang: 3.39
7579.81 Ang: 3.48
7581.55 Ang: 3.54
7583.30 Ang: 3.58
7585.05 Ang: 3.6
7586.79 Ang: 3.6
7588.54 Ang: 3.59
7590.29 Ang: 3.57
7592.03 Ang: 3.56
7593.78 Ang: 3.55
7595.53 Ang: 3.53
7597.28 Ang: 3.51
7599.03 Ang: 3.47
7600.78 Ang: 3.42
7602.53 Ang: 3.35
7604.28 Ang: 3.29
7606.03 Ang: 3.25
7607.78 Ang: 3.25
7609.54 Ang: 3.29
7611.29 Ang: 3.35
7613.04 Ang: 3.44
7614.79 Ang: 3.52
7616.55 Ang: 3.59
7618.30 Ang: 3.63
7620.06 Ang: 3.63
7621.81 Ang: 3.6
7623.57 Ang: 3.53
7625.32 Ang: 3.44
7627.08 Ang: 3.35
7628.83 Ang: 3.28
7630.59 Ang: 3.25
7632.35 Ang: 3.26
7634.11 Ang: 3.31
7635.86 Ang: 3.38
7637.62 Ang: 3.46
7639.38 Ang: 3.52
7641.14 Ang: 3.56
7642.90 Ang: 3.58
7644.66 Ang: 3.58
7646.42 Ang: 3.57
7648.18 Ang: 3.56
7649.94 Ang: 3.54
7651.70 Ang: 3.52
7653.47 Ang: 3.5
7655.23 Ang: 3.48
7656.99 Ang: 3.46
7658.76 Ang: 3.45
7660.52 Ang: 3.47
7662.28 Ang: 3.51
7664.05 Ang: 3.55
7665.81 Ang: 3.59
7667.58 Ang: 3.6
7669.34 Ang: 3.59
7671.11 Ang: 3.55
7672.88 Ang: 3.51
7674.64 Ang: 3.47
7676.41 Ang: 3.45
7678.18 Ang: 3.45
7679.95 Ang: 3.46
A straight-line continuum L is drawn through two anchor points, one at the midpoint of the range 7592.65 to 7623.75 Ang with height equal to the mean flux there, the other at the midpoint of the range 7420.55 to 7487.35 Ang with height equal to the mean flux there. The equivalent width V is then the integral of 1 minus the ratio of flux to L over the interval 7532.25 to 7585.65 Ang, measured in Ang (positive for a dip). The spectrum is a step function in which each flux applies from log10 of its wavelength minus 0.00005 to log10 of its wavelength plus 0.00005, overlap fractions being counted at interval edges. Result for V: 4.1 Ang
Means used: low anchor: 3.52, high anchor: 3.45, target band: 3.21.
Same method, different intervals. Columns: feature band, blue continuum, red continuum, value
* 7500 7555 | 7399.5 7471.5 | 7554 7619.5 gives 1.3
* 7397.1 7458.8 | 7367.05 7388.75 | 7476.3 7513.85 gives -1.7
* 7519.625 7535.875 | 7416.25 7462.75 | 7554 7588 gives -0.9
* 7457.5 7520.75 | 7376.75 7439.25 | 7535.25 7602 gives -2.6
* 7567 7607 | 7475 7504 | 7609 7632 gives 0.9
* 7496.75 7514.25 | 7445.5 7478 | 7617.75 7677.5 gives 0.4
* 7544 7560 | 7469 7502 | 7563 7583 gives 1.7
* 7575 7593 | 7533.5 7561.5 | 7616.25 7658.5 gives -1.3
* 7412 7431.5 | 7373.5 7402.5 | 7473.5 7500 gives -0.2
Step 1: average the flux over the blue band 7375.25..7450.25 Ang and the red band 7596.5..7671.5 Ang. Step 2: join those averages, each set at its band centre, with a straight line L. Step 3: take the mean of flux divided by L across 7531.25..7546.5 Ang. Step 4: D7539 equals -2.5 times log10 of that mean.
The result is 0.04 mag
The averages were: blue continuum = 3.45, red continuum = 3.47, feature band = 3.34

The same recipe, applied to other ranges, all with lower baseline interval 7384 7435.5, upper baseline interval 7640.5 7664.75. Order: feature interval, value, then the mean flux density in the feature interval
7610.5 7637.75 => 0.023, 3.44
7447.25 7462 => -0.022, 3.53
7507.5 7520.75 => 0.044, 3.34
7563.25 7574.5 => 0.115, 3.15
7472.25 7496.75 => -0.033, 3.58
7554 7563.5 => 0.155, 3.03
